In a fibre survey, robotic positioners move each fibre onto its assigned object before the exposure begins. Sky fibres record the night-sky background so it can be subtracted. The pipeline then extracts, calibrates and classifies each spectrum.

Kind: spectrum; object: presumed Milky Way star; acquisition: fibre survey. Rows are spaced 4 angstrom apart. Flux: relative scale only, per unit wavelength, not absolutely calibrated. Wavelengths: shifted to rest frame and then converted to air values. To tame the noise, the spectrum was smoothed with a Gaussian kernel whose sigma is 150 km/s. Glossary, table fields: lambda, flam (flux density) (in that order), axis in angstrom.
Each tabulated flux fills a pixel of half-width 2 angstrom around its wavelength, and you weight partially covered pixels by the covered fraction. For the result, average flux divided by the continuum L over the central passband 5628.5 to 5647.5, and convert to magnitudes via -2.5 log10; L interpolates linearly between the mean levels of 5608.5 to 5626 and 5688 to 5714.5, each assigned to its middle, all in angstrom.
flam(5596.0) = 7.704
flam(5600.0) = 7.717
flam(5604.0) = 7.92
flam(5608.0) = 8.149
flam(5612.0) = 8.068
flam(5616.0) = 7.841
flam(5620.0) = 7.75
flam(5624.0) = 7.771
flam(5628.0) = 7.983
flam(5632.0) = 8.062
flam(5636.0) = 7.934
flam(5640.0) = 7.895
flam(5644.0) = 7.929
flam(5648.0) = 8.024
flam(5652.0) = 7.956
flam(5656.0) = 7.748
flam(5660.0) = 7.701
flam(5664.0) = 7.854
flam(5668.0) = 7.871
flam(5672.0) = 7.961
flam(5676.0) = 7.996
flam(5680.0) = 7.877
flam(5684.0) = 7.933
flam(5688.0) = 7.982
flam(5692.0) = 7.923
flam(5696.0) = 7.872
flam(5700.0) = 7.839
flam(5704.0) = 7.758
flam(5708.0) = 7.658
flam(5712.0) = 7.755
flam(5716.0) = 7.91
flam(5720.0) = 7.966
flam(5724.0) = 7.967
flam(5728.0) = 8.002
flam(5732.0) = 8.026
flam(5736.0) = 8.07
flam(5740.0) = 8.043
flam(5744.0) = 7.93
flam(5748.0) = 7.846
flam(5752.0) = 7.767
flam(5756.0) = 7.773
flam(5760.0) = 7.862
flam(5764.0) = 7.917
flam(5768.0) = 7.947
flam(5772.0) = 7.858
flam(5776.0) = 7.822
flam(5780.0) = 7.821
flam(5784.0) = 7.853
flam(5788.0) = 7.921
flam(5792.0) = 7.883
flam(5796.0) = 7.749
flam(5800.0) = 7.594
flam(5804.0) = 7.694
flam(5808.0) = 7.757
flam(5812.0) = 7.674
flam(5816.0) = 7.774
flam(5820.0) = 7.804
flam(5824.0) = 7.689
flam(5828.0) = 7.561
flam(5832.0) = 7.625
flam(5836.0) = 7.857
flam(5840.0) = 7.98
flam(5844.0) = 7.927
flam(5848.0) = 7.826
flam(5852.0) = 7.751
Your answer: -0.01 mag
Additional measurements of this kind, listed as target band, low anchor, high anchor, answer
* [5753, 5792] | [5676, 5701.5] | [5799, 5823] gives -0.01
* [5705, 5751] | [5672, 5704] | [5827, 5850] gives 0.00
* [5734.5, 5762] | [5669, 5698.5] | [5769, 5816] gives -0.01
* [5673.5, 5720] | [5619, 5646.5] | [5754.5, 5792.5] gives 0.00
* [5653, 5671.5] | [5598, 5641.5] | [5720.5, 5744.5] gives 0.02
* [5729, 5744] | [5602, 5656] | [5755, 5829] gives -0.03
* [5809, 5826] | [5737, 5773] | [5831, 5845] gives 0.02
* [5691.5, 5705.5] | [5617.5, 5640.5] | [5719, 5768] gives 0.01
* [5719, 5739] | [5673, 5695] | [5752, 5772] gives -0.02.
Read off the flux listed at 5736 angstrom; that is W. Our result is 8.07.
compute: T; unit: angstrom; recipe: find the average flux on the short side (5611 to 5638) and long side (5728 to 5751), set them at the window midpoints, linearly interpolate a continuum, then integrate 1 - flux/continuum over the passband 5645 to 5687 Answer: 0.2 angstrom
